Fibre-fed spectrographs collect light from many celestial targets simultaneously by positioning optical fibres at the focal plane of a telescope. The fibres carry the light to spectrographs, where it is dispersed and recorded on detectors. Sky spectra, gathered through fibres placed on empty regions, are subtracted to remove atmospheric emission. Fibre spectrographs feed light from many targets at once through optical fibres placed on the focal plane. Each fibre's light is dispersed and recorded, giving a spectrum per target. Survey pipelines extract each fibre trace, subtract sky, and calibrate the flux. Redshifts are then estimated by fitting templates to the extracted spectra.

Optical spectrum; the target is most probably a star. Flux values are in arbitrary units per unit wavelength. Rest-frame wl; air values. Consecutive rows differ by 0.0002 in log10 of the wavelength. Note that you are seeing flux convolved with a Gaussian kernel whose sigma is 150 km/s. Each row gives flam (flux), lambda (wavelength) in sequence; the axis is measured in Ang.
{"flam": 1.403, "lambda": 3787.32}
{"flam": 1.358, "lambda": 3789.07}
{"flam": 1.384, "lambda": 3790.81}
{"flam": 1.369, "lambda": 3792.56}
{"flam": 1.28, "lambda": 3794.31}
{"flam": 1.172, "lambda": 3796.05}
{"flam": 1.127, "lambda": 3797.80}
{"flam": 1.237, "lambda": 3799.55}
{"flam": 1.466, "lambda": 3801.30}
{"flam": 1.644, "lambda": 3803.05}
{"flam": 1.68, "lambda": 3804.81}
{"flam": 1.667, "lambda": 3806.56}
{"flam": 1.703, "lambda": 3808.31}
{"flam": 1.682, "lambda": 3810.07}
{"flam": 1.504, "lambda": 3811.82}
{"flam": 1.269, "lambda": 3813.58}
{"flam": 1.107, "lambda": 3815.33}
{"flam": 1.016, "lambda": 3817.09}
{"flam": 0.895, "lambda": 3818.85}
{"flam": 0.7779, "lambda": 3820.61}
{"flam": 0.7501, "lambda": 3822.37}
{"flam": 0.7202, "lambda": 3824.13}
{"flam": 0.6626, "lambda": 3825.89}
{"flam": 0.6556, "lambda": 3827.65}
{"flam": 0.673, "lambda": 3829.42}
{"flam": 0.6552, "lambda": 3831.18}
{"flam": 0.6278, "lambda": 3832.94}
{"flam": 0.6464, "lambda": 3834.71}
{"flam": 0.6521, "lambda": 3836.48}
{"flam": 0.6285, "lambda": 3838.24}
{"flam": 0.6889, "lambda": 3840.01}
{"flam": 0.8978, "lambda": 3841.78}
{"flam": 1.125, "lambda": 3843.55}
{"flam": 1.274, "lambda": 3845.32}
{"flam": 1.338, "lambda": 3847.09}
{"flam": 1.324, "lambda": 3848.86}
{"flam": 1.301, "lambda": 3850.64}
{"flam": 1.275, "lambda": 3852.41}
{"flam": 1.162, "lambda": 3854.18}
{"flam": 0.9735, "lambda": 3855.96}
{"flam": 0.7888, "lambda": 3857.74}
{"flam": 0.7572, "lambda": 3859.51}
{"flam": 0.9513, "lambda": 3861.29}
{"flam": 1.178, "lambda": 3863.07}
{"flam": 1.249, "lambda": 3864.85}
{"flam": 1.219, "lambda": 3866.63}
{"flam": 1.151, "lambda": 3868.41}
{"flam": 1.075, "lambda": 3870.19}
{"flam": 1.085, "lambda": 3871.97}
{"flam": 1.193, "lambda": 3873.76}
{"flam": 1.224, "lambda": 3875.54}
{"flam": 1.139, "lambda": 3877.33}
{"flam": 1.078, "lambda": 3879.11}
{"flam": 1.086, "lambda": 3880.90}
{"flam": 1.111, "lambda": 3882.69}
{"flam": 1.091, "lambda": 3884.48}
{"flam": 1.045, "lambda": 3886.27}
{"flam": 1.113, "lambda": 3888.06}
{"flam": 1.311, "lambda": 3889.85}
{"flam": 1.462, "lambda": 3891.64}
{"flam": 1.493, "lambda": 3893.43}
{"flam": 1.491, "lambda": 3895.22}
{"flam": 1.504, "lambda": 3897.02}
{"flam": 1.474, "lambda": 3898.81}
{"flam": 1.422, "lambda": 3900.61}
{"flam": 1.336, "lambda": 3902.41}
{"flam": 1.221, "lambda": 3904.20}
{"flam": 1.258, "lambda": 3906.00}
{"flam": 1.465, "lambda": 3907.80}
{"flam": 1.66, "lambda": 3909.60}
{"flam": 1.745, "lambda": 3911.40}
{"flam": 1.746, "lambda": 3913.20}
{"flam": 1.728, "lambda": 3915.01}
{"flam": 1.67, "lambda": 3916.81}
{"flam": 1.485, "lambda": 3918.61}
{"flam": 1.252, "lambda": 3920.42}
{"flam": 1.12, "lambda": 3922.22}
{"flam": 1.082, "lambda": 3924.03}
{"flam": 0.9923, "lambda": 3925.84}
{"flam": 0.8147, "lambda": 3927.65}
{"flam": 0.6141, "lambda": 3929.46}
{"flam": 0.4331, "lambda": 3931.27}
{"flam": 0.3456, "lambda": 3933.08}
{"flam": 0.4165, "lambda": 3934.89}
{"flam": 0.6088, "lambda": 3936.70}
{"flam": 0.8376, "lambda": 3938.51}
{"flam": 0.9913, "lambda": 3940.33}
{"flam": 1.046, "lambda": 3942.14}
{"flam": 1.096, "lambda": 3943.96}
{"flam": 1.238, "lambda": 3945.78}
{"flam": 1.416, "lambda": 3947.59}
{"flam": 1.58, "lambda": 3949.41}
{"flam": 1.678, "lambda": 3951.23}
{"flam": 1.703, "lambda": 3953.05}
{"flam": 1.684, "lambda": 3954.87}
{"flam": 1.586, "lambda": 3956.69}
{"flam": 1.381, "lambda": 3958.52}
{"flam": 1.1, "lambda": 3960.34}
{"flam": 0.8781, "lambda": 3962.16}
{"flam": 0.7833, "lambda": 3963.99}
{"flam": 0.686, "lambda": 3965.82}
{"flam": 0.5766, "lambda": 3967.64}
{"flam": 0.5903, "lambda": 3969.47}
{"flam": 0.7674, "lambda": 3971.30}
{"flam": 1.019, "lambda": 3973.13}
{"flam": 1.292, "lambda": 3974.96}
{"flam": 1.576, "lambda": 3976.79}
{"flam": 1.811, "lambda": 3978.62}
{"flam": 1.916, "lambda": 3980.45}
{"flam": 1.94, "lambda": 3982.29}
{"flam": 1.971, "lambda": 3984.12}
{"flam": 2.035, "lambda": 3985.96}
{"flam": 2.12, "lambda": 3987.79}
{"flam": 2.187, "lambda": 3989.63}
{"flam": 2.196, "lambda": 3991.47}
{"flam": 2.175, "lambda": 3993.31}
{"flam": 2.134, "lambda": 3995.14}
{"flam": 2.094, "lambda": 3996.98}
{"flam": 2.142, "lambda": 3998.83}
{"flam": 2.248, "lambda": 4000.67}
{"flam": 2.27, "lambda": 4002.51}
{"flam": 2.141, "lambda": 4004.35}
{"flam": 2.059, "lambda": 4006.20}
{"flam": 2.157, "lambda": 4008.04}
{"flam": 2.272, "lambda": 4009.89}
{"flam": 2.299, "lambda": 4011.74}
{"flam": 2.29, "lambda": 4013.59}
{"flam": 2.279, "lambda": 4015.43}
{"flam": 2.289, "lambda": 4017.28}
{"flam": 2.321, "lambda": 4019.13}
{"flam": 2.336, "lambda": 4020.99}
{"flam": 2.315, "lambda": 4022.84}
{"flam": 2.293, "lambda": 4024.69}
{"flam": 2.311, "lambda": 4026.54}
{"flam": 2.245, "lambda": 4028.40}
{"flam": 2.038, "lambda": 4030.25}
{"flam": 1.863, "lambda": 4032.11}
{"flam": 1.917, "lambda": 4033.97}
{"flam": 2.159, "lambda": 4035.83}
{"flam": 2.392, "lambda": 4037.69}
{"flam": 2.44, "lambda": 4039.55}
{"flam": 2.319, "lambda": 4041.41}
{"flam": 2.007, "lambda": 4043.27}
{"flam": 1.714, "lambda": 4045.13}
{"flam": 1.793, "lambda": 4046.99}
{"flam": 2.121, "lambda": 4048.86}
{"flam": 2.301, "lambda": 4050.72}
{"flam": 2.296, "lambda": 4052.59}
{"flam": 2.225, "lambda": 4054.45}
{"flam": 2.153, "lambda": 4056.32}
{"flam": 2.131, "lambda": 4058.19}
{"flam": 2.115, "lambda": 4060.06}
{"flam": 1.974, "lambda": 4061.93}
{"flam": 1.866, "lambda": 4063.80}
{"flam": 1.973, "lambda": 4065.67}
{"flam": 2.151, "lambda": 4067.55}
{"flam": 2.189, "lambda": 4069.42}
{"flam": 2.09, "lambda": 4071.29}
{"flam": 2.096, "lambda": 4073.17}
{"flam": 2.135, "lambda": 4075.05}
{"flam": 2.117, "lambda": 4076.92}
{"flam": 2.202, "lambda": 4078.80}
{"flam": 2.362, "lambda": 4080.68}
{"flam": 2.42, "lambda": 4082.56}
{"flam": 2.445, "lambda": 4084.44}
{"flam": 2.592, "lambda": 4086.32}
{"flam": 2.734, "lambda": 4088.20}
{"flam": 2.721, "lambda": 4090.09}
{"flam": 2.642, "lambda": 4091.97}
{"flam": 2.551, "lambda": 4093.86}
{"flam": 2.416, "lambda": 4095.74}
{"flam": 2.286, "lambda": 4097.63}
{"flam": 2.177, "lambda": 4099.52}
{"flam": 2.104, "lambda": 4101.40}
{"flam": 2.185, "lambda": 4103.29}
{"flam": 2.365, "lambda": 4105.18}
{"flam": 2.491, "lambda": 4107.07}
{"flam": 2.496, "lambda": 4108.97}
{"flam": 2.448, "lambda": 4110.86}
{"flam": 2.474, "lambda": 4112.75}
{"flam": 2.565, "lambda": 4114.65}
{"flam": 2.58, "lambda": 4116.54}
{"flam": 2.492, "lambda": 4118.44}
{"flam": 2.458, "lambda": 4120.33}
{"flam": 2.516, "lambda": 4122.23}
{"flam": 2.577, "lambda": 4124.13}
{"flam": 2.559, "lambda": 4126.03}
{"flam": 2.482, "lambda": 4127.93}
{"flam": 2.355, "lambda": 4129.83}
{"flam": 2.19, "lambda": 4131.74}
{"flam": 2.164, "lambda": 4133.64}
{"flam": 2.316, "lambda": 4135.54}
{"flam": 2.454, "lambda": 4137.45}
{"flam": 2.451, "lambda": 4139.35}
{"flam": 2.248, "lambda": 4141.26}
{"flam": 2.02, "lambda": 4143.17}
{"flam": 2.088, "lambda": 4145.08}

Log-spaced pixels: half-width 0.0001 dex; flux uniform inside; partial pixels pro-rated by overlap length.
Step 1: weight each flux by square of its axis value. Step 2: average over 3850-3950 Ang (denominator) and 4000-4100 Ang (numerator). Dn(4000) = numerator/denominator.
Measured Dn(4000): 2.05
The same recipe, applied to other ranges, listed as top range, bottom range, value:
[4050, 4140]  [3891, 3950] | 2.11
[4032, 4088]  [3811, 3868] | 2.51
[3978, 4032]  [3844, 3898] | 1.96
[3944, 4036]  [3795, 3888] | 1.80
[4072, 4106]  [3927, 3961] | 2.33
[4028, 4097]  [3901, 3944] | 2.11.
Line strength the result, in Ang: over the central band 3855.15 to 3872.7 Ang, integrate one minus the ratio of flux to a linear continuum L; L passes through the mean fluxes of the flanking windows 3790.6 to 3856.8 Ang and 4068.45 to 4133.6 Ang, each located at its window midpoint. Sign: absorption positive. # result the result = 3.4 Ang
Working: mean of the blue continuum 1.1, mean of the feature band 1.04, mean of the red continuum 2.39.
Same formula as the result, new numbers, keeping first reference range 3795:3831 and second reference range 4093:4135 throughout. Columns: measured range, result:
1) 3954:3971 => 7.2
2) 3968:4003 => 1.7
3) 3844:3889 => 8.2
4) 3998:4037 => -3.9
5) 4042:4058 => 0.4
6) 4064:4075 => 0.7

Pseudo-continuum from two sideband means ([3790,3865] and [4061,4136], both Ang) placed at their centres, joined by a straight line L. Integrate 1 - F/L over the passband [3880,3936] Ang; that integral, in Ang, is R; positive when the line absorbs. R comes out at 8.80 Ang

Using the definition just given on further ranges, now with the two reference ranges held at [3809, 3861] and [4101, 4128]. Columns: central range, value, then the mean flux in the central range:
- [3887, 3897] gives -0.88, 1.38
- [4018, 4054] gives -2.36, 2.17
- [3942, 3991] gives 7.76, 1.41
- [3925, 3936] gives 6.50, 0.601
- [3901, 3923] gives -1.61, 1.47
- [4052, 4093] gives -0.36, 2.26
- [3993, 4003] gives -1.84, 2.17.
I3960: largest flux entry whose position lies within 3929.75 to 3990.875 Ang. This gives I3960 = 2.187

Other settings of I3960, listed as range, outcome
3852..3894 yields 1.493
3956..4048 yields 2.44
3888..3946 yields 1.746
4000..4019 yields 2.299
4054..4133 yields 2.734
